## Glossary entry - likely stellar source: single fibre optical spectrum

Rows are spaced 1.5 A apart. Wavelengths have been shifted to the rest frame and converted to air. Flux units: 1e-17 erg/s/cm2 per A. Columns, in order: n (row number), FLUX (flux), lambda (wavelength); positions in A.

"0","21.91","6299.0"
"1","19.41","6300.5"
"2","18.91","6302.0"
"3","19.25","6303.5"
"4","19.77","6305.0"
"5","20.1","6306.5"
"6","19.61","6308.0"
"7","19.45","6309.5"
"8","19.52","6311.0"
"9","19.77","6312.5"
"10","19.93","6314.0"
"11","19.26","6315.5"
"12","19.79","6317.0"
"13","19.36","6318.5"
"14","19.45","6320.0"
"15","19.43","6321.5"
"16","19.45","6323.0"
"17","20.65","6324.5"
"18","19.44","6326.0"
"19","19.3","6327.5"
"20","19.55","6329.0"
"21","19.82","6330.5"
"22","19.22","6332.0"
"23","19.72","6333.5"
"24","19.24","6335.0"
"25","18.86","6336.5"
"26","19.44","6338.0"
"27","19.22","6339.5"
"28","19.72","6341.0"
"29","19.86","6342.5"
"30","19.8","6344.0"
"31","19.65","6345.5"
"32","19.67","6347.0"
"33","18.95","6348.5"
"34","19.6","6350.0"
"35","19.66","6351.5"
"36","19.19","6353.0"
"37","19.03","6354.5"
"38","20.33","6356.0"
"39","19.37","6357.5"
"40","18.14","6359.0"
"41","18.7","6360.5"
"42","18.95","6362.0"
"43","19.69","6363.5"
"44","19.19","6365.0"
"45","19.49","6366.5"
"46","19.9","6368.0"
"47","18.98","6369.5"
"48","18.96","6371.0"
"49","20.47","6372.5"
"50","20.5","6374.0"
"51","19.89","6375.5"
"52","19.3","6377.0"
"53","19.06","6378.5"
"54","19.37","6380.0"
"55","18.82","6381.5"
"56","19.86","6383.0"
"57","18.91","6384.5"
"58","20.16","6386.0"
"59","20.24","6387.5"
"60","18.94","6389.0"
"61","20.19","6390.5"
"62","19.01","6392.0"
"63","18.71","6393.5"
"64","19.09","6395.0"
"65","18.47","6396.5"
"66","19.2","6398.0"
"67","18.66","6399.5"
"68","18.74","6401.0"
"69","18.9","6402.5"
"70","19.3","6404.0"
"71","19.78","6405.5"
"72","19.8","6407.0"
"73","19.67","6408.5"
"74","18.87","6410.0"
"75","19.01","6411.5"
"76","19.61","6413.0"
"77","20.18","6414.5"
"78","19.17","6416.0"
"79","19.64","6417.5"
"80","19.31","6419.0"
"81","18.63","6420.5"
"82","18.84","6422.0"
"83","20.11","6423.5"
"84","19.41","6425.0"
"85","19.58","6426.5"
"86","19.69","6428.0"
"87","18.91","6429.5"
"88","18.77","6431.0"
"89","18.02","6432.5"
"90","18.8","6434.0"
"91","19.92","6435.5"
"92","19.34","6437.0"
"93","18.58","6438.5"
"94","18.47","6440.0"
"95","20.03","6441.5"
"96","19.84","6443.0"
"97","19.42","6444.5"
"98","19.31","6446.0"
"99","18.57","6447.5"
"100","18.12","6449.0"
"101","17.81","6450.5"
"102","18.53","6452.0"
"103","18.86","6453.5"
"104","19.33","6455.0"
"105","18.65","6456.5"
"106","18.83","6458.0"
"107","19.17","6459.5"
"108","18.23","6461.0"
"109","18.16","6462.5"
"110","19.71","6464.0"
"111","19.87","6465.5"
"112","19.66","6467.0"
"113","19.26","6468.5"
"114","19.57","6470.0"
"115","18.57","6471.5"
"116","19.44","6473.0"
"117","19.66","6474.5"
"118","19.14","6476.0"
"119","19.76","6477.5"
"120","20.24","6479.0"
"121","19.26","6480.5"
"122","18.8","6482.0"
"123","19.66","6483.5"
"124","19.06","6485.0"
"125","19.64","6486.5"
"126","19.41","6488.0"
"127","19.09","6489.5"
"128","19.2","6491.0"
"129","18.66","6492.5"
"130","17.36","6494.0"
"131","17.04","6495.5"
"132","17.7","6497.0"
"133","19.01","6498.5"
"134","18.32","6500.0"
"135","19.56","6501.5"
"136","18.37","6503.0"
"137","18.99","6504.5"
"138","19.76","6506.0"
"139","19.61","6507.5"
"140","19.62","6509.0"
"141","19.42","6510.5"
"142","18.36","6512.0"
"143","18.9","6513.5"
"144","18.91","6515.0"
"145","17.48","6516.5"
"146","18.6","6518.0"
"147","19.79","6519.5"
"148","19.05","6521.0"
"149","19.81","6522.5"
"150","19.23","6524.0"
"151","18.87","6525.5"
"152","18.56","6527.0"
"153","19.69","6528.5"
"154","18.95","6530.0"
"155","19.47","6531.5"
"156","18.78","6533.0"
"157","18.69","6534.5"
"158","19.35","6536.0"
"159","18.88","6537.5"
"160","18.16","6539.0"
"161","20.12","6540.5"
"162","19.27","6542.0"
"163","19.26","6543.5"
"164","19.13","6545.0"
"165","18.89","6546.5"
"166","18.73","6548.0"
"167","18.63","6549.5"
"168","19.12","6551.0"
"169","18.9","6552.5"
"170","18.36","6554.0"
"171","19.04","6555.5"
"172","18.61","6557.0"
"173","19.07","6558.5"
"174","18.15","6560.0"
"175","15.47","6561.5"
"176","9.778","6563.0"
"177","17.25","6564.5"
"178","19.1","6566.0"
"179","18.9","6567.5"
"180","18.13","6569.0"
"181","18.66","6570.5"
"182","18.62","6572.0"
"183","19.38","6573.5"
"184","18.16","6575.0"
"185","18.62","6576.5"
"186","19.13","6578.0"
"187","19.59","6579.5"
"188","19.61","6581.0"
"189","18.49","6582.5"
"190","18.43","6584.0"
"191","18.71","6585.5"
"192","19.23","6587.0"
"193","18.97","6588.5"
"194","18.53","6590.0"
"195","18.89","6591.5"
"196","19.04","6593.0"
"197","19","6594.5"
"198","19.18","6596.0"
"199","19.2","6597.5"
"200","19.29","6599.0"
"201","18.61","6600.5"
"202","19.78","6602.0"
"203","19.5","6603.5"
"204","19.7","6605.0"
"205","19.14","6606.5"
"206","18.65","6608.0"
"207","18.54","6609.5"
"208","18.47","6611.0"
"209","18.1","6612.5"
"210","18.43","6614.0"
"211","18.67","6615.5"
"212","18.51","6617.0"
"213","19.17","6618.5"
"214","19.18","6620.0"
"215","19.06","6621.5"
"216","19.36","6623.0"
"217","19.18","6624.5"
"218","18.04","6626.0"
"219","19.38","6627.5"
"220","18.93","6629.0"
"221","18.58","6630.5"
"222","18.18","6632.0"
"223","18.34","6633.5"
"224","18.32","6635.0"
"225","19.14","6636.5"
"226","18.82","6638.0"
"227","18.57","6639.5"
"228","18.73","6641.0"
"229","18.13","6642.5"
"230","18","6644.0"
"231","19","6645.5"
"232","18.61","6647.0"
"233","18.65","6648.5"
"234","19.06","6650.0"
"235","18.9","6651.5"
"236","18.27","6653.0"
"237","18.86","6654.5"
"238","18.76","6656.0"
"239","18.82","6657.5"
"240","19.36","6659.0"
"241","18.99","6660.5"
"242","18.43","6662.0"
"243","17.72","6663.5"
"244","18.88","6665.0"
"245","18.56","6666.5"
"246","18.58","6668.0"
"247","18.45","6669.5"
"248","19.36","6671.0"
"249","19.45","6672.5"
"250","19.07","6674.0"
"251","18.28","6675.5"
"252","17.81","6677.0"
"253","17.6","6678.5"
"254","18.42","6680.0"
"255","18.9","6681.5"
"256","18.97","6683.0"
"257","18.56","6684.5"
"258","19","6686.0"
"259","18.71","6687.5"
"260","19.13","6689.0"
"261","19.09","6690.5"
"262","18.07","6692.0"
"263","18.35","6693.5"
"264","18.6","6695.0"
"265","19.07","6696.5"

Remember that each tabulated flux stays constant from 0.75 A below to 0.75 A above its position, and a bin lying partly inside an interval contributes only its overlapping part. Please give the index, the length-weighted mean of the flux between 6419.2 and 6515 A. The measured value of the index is 19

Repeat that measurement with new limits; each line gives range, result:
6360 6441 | 19.3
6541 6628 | 18.7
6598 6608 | 19.3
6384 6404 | 19.2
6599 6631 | 18.9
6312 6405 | 19.4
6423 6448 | 19.2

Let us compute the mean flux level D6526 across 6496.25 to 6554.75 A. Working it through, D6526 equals 19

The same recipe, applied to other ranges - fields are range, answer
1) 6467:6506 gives 19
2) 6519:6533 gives 19.2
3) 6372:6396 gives 19.5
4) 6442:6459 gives 18.9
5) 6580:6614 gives 19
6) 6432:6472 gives 19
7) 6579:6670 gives 18.8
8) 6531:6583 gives 18.5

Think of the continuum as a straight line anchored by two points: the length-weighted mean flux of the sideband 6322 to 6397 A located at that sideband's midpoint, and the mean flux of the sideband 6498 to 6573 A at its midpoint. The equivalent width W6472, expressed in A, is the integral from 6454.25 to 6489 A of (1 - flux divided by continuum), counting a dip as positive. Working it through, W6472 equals -0.58 A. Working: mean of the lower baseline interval 19.4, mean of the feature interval 19.3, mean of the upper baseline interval 18.7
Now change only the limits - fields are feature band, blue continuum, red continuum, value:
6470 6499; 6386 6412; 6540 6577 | -0.42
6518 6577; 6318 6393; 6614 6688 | 1.21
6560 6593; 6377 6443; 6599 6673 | 1.24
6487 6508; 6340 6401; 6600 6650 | 0.40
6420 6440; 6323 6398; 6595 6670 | 0.17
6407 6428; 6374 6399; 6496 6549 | -0.15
